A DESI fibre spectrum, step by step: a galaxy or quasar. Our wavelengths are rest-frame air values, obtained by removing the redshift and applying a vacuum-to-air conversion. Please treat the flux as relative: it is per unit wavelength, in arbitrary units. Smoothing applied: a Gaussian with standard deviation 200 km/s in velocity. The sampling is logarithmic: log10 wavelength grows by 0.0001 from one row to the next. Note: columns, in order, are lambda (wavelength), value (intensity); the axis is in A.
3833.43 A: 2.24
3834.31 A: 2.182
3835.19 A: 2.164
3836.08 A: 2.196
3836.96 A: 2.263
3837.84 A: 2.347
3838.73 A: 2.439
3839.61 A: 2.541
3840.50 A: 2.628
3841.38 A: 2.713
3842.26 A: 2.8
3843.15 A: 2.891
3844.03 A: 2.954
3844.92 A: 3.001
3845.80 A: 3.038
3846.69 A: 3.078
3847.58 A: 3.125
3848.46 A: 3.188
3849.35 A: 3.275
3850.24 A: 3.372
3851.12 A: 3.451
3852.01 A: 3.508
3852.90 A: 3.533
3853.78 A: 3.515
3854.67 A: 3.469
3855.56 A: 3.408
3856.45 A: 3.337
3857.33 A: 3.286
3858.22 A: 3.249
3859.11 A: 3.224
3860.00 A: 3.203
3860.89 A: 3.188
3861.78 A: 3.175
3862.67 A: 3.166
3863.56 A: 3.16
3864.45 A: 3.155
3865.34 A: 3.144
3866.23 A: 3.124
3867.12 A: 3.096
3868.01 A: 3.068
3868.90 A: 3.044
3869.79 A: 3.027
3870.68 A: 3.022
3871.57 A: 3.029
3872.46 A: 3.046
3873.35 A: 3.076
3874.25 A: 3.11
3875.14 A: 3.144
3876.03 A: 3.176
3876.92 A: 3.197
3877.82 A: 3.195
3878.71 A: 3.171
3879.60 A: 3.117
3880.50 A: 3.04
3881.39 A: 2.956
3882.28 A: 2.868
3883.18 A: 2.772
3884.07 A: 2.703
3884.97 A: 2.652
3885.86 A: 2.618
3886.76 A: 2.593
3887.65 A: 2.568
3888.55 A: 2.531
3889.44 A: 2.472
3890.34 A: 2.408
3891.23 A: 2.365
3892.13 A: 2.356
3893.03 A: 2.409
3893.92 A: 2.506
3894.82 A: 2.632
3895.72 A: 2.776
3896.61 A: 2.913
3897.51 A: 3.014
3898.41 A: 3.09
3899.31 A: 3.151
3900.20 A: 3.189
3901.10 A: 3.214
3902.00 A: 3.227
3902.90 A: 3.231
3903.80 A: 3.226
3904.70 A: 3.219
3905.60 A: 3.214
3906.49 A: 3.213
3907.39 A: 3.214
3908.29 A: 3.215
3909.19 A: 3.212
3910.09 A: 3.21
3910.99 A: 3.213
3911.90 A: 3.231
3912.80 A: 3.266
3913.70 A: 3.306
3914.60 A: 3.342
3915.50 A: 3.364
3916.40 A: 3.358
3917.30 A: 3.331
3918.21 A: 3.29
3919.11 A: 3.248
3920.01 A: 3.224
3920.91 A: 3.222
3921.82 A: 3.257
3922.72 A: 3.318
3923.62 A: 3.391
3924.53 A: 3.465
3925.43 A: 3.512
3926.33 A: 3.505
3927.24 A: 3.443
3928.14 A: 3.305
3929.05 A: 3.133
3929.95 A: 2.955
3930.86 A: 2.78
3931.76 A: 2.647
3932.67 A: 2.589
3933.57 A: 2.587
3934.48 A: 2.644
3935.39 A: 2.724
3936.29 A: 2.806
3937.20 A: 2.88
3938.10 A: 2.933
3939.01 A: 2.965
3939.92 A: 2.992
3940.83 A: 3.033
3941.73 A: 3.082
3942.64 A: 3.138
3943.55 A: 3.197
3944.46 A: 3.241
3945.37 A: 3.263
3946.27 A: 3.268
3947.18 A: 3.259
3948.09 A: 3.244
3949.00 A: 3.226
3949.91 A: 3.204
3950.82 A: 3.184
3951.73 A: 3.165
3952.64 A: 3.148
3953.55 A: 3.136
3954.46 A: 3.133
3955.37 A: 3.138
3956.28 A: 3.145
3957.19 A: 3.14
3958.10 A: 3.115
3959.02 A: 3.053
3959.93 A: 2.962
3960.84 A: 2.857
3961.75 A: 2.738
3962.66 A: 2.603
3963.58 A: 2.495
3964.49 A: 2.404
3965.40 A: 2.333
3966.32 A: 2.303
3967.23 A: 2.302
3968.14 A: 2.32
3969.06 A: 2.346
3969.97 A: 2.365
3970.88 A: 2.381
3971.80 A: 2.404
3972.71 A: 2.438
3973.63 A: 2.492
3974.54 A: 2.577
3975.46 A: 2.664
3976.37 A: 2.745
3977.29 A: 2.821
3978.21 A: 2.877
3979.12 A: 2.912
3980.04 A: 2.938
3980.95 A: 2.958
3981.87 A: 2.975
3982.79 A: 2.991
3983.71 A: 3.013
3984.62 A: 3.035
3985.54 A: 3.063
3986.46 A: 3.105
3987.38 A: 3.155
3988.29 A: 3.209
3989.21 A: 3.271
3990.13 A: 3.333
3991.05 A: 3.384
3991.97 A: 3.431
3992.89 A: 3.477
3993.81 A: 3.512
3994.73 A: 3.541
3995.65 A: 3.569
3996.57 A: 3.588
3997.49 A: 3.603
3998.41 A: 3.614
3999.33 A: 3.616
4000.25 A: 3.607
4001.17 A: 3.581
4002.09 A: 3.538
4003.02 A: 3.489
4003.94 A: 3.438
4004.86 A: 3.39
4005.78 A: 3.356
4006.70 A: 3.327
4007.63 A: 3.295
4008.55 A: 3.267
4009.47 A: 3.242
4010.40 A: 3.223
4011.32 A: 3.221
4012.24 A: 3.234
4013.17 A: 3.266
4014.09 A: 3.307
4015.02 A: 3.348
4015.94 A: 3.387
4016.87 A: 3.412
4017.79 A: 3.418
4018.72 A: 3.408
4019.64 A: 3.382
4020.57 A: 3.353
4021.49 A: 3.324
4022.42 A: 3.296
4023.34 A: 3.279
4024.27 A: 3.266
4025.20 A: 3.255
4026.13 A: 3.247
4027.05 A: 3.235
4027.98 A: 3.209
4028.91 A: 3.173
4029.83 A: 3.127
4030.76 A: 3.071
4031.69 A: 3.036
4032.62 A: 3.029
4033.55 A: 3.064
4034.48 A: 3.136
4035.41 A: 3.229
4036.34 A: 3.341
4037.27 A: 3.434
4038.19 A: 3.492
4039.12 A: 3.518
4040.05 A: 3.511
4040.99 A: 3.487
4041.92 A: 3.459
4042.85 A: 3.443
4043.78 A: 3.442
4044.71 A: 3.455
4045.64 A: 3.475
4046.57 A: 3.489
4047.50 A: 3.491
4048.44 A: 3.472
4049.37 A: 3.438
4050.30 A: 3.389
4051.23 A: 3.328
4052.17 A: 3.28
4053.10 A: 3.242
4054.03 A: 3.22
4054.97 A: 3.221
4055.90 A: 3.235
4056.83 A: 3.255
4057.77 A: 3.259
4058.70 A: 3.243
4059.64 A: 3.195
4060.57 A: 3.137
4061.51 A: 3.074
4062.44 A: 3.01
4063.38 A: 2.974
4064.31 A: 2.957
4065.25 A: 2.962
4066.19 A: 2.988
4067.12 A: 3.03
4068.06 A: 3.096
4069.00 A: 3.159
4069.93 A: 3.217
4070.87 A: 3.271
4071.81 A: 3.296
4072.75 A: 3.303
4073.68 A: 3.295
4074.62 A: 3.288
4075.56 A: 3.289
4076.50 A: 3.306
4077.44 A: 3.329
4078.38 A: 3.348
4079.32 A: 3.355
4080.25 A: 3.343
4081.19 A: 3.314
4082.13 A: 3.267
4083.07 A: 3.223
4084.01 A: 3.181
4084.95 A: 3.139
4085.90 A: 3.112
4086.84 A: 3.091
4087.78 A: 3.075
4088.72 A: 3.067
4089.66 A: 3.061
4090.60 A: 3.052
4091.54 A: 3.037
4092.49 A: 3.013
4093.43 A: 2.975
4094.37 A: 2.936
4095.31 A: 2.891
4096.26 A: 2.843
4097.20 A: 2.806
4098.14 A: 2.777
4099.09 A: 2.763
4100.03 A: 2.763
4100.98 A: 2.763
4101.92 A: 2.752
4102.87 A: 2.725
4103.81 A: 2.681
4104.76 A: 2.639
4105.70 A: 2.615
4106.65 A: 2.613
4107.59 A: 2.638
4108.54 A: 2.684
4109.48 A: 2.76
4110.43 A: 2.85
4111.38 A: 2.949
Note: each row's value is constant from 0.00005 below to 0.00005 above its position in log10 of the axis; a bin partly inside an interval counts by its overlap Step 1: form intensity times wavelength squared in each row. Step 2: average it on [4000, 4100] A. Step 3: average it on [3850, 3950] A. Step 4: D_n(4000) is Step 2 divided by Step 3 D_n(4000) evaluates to 1.1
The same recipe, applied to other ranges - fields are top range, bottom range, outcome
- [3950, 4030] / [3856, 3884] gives 1.06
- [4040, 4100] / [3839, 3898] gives 1.18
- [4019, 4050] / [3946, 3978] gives 1.23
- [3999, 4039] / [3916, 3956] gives 1.10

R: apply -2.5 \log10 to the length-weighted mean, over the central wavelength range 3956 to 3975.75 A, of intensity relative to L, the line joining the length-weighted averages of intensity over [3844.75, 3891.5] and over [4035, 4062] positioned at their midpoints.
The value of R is 0.23 mag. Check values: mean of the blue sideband 3.07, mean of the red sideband 3.35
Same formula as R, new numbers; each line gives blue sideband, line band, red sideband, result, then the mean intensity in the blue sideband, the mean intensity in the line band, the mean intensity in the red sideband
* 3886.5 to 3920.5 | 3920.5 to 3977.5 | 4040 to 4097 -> 0.054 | 3.02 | 2.92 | 3.21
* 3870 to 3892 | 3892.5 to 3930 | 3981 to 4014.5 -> -0.070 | 2.86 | 3.19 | 3.34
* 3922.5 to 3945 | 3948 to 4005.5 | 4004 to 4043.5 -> 0.050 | 3.05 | 3.03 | 3.3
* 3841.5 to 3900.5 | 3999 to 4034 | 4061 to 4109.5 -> -0.098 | 3.01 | 3.31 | 3.02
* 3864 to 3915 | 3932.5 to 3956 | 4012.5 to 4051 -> 0.024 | 2.99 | 3.05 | 3.33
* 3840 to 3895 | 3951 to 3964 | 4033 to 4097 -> 0.040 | 3.01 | 2.99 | 3.23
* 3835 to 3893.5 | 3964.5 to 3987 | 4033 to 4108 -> 0.146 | 2.96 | 2.68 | 3.15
